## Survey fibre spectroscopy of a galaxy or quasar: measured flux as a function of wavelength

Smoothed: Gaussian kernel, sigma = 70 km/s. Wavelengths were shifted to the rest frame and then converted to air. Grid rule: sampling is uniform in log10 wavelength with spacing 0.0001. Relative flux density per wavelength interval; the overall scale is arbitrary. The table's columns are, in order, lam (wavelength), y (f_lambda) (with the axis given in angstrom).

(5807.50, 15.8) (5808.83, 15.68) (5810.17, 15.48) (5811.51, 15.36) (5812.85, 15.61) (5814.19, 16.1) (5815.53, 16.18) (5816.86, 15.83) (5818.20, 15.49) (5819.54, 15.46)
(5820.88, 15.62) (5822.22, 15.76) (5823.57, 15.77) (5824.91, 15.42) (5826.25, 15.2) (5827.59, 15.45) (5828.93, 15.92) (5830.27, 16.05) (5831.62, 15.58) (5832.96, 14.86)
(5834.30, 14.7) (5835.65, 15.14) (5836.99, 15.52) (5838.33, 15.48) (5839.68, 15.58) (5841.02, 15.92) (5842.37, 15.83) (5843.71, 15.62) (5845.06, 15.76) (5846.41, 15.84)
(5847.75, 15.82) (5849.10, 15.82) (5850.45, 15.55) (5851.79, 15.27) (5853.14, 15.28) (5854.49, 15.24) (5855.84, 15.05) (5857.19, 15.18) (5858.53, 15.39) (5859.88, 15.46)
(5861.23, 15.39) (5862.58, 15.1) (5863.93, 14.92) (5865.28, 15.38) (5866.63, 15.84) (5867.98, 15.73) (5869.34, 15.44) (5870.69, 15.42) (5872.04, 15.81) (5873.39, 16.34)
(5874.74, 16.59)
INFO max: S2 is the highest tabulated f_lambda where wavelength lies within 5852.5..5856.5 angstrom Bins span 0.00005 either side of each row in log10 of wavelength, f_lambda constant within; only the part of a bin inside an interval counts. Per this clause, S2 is 15.28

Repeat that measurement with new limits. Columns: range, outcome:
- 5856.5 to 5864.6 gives 15.46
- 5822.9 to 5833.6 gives 16.05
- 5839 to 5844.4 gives 15.92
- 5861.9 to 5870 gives 15.84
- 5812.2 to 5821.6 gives 16.18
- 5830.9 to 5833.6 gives 15.58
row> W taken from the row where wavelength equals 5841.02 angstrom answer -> 15.92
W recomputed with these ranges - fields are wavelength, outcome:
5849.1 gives 15.82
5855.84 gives 15.05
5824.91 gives 15.42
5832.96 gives 14.86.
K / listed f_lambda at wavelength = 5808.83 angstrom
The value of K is 15.68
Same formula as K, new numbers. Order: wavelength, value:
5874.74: 16.59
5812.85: 15.61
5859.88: 15.46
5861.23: 15.39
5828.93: 15.92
